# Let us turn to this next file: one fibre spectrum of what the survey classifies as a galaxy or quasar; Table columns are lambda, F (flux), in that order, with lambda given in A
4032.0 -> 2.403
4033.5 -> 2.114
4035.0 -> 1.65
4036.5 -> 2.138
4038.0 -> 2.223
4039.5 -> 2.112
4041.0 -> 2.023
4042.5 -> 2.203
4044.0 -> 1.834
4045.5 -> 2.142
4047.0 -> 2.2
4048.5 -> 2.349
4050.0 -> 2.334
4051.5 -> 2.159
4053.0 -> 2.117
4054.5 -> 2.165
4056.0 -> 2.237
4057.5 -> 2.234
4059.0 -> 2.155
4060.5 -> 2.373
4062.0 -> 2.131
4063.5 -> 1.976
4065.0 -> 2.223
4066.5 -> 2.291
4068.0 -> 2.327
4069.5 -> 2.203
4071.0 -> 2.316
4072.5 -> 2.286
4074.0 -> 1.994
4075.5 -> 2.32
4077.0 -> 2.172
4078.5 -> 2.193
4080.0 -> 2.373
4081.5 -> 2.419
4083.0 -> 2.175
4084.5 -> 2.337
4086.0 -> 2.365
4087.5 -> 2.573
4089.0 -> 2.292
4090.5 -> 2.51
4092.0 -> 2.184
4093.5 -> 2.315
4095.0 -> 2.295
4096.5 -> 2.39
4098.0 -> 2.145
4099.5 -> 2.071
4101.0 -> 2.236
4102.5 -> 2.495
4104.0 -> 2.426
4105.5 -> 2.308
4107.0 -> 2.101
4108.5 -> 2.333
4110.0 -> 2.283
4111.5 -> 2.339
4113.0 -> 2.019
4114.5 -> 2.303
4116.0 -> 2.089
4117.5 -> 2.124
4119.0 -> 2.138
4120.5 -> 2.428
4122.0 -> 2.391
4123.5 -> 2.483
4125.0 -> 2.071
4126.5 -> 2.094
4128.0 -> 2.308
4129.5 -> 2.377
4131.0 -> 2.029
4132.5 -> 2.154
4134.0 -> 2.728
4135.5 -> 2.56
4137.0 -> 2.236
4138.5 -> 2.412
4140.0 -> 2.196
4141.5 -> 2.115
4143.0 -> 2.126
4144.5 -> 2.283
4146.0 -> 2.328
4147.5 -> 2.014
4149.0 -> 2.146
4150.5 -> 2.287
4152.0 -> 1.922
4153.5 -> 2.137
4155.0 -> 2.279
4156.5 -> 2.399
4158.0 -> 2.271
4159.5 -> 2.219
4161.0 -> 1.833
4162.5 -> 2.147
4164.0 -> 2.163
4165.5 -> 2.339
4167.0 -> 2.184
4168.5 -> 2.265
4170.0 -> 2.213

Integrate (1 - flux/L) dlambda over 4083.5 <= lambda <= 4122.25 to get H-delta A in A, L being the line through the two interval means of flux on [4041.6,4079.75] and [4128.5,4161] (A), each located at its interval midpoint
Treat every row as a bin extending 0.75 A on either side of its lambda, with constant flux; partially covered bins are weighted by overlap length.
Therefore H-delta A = -1.2 A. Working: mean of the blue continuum 2.2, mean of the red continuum 2.24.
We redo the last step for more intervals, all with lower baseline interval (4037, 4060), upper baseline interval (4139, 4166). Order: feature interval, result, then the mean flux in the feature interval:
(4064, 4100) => -1.8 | 2.28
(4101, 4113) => -0.7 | 2.3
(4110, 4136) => -1.1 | 2.27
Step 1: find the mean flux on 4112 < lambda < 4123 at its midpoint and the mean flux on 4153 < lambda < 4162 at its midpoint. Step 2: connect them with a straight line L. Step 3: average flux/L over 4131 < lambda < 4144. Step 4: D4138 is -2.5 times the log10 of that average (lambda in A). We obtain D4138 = -0.04 mag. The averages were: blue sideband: 2.22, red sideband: 2.19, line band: 2.3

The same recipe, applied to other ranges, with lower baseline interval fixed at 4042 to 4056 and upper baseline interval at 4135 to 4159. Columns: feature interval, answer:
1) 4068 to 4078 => -0.02 mag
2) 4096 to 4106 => -0.04 mag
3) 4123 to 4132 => 0.00 mag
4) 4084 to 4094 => -0.08 mag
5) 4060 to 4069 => -0.02 mag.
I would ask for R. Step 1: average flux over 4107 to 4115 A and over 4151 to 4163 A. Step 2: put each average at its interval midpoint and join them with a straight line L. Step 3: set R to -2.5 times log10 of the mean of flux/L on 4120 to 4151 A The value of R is -0.04 mag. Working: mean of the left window 2.24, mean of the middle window 2.27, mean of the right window 2.15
